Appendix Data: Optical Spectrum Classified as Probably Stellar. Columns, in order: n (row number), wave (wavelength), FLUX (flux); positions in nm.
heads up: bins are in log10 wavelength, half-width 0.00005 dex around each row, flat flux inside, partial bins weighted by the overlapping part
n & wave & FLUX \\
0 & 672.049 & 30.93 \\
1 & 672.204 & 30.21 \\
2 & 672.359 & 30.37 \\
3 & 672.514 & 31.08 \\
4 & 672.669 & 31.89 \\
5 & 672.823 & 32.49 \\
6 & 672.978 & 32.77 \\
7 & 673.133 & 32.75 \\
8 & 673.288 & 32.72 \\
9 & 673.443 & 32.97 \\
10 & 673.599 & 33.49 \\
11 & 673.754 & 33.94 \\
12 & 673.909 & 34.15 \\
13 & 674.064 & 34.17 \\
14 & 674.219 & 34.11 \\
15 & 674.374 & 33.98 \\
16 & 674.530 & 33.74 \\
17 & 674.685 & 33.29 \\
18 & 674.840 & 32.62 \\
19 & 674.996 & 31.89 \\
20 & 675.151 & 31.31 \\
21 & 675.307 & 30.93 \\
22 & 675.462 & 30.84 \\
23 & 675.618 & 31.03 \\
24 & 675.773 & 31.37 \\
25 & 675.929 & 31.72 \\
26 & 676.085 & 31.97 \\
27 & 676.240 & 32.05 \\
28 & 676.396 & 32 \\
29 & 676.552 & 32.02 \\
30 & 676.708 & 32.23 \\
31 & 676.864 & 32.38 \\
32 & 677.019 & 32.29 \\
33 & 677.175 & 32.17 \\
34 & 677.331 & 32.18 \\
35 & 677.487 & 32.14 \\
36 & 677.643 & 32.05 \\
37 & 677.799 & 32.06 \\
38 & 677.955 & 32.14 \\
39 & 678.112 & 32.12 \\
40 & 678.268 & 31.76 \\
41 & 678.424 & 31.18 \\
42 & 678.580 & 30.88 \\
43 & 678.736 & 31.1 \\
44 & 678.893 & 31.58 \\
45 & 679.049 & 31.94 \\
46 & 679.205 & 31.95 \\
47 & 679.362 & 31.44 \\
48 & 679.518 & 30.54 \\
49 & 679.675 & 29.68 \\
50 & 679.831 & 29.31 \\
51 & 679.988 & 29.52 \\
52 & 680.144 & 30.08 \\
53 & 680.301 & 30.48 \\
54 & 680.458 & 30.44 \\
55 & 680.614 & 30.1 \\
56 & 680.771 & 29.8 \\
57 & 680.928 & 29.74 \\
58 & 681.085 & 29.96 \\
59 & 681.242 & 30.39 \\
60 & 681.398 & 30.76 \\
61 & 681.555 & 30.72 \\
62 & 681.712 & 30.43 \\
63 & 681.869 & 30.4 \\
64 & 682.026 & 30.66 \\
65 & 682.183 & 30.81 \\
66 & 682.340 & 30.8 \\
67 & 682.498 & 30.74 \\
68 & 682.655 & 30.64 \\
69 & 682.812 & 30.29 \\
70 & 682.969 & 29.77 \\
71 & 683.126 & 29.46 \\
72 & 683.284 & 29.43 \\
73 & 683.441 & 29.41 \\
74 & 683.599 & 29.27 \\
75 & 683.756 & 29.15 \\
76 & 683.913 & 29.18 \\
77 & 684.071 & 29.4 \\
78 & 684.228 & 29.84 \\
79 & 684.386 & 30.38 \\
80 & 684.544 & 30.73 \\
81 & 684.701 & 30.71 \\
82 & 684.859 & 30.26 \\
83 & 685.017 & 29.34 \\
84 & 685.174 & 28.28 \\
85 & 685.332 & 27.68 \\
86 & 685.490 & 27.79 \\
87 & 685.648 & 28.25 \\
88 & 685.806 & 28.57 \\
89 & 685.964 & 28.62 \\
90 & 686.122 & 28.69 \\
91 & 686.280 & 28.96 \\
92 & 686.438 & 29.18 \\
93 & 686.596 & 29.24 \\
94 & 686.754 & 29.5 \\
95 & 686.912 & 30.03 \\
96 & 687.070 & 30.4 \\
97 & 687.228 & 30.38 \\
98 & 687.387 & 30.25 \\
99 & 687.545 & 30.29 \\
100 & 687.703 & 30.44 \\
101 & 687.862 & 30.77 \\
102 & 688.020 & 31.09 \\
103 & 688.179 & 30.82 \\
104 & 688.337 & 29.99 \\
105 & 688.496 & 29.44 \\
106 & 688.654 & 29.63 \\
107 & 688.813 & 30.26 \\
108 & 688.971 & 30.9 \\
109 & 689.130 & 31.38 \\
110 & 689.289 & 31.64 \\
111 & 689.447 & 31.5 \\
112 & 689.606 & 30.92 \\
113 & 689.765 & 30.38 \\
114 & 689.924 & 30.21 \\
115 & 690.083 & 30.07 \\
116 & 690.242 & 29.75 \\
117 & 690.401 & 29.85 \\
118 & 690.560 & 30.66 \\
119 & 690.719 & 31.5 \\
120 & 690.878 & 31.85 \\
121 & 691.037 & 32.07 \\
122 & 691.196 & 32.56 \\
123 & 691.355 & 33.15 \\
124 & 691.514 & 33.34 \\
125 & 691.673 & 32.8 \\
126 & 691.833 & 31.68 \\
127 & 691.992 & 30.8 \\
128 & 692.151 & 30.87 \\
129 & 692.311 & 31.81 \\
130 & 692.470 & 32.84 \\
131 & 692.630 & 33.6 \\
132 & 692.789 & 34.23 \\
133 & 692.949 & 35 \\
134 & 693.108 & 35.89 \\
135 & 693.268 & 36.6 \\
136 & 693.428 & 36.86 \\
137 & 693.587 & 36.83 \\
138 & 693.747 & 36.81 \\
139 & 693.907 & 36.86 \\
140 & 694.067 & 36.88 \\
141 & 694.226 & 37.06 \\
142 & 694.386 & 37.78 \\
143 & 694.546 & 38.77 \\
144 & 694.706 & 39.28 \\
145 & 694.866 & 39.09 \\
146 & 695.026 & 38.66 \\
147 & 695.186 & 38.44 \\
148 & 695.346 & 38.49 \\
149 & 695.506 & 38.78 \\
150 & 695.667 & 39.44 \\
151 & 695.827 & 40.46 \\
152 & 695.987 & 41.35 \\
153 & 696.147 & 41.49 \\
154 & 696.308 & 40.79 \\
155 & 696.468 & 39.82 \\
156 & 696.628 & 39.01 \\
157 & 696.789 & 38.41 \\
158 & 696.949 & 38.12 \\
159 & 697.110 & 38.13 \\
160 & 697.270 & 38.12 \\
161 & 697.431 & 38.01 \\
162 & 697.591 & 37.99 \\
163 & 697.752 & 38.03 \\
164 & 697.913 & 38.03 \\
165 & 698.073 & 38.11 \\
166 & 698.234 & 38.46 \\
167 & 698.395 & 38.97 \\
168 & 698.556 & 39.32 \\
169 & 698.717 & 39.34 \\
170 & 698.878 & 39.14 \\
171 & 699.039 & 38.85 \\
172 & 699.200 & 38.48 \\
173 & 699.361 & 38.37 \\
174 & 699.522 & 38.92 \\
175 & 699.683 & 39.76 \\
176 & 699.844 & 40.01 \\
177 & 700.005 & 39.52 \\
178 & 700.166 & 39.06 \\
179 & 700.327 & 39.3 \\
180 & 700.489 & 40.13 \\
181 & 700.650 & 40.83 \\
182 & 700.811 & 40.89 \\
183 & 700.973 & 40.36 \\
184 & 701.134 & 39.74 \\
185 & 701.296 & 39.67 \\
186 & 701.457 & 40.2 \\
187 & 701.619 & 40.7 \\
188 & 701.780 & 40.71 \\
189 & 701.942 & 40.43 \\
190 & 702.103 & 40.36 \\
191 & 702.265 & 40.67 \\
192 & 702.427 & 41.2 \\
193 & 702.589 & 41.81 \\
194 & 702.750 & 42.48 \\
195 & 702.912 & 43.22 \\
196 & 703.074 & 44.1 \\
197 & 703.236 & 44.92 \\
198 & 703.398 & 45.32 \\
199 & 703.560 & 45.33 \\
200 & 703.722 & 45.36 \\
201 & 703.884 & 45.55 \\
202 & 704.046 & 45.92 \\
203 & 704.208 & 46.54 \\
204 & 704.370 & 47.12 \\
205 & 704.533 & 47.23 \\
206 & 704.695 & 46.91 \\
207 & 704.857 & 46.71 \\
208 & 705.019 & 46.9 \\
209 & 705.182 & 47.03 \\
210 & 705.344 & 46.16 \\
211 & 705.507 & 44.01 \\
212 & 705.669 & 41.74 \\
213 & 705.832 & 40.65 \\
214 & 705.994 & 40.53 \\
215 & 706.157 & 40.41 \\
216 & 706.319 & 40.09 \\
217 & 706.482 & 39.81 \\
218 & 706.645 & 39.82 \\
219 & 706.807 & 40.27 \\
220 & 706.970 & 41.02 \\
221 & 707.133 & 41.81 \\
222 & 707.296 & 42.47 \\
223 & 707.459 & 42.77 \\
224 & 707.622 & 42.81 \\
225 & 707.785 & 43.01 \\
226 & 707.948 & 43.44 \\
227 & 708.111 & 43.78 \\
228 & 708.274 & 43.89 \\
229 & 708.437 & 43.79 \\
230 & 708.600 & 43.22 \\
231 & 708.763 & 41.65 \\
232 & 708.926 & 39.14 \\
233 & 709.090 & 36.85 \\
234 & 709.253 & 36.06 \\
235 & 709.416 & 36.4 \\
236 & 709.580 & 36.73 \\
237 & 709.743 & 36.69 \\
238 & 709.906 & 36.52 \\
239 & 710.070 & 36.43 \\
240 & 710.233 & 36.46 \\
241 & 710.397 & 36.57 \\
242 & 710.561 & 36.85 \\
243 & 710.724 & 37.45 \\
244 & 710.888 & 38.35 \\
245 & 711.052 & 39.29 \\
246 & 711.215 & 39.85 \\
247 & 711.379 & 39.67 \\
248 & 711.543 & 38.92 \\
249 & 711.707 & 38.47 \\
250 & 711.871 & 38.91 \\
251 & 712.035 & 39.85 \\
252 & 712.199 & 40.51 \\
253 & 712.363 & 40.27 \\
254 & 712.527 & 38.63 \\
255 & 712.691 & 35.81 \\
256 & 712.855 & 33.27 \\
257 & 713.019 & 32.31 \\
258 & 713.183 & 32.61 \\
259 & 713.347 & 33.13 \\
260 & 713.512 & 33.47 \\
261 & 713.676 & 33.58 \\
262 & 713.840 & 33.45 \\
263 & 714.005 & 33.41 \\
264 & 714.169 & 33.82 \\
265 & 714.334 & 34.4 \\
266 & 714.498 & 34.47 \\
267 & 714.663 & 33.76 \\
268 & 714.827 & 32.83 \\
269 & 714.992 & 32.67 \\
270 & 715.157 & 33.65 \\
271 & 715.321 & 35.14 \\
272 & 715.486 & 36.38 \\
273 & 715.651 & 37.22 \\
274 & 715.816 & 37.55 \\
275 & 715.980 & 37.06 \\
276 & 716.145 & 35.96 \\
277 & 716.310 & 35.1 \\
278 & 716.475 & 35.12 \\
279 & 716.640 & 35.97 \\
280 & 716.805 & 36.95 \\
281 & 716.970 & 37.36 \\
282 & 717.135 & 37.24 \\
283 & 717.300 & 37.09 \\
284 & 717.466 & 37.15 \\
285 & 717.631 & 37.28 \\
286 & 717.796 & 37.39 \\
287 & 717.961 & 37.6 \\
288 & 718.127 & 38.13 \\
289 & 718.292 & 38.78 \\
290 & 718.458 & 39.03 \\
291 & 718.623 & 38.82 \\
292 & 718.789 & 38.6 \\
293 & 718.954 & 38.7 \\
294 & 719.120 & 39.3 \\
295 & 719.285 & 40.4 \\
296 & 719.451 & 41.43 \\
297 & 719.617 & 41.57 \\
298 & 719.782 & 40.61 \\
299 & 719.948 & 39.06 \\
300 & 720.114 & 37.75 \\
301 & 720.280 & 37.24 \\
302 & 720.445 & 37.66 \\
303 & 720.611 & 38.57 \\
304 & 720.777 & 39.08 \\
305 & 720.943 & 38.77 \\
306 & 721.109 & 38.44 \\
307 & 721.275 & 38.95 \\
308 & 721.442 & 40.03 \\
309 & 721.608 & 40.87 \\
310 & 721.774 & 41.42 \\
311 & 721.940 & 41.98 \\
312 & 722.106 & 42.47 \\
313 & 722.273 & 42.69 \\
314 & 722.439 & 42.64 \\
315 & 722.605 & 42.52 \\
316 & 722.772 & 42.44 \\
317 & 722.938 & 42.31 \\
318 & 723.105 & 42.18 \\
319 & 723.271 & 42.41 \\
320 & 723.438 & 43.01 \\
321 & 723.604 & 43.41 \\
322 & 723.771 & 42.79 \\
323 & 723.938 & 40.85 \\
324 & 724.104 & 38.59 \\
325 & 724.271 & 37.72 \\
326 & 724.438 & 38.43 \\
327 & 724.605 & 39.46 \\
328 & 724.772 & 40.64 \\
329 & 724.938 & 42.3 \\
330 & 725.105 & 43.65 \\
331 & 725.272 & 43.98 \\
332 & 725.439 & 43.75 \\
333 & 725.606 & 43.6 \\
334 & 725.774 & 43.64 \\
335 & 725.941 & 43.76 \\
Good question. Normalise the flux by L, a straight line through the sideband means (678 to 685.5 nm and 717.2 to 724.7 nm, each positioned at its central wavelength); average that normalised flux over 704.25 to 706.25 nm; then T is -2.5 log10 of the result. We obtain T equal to -0.233 mag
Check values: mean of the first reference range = 30.2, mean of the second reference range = 39.9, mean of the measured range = 44.6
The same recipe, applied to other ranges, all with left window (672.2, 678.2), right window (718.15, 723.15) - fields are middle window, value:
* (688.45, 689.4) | 0.134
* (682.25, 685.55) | 0.142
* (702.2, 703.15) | -0.144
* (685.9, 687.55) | 0.161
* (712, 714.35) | 0.107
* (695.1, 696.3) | -0.114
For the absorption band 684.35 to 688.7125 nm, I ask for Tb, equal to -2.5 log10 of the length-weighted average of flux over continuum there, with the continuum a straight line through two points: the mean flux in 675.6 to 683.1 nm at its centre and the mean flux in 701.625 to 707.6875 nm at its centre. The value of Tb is 0.17 mag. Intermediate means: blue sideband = 31.1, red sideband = 43.2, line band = 29.6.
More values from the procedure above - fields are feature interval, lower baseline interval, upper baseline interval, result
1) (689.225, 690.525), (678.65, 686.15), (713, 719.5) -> 0.028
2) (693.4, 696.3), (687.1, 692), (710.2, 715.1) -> -0.199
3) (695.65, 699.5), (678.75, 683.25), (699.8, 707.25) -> 0.007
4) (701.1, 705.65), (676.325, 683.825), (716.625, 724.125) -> -0.213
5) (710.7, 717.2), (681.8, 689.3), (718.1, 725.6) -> 0.062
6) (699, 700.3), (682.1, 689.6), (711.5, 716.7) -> -0.198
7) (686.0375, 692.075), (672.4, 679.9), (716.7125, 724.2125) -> 0.122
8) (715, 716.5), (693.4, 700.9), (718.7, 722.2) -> 0.107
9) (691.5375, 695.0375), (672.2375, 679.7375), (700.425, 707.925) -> 0.095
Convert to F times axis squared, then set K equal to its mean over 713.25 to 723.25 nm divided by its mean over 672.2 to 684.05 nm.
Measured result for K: 1.4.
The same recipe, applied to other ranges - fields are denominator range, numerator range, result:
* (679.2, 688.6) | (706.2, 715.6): 1.37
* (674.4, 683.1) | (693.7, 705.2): 1.38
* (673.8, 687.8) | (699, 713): 1.43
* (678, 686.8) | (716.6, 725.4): 1.48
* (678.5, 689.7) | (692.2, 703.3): 1.35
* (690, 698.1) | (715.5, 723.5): 1.17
